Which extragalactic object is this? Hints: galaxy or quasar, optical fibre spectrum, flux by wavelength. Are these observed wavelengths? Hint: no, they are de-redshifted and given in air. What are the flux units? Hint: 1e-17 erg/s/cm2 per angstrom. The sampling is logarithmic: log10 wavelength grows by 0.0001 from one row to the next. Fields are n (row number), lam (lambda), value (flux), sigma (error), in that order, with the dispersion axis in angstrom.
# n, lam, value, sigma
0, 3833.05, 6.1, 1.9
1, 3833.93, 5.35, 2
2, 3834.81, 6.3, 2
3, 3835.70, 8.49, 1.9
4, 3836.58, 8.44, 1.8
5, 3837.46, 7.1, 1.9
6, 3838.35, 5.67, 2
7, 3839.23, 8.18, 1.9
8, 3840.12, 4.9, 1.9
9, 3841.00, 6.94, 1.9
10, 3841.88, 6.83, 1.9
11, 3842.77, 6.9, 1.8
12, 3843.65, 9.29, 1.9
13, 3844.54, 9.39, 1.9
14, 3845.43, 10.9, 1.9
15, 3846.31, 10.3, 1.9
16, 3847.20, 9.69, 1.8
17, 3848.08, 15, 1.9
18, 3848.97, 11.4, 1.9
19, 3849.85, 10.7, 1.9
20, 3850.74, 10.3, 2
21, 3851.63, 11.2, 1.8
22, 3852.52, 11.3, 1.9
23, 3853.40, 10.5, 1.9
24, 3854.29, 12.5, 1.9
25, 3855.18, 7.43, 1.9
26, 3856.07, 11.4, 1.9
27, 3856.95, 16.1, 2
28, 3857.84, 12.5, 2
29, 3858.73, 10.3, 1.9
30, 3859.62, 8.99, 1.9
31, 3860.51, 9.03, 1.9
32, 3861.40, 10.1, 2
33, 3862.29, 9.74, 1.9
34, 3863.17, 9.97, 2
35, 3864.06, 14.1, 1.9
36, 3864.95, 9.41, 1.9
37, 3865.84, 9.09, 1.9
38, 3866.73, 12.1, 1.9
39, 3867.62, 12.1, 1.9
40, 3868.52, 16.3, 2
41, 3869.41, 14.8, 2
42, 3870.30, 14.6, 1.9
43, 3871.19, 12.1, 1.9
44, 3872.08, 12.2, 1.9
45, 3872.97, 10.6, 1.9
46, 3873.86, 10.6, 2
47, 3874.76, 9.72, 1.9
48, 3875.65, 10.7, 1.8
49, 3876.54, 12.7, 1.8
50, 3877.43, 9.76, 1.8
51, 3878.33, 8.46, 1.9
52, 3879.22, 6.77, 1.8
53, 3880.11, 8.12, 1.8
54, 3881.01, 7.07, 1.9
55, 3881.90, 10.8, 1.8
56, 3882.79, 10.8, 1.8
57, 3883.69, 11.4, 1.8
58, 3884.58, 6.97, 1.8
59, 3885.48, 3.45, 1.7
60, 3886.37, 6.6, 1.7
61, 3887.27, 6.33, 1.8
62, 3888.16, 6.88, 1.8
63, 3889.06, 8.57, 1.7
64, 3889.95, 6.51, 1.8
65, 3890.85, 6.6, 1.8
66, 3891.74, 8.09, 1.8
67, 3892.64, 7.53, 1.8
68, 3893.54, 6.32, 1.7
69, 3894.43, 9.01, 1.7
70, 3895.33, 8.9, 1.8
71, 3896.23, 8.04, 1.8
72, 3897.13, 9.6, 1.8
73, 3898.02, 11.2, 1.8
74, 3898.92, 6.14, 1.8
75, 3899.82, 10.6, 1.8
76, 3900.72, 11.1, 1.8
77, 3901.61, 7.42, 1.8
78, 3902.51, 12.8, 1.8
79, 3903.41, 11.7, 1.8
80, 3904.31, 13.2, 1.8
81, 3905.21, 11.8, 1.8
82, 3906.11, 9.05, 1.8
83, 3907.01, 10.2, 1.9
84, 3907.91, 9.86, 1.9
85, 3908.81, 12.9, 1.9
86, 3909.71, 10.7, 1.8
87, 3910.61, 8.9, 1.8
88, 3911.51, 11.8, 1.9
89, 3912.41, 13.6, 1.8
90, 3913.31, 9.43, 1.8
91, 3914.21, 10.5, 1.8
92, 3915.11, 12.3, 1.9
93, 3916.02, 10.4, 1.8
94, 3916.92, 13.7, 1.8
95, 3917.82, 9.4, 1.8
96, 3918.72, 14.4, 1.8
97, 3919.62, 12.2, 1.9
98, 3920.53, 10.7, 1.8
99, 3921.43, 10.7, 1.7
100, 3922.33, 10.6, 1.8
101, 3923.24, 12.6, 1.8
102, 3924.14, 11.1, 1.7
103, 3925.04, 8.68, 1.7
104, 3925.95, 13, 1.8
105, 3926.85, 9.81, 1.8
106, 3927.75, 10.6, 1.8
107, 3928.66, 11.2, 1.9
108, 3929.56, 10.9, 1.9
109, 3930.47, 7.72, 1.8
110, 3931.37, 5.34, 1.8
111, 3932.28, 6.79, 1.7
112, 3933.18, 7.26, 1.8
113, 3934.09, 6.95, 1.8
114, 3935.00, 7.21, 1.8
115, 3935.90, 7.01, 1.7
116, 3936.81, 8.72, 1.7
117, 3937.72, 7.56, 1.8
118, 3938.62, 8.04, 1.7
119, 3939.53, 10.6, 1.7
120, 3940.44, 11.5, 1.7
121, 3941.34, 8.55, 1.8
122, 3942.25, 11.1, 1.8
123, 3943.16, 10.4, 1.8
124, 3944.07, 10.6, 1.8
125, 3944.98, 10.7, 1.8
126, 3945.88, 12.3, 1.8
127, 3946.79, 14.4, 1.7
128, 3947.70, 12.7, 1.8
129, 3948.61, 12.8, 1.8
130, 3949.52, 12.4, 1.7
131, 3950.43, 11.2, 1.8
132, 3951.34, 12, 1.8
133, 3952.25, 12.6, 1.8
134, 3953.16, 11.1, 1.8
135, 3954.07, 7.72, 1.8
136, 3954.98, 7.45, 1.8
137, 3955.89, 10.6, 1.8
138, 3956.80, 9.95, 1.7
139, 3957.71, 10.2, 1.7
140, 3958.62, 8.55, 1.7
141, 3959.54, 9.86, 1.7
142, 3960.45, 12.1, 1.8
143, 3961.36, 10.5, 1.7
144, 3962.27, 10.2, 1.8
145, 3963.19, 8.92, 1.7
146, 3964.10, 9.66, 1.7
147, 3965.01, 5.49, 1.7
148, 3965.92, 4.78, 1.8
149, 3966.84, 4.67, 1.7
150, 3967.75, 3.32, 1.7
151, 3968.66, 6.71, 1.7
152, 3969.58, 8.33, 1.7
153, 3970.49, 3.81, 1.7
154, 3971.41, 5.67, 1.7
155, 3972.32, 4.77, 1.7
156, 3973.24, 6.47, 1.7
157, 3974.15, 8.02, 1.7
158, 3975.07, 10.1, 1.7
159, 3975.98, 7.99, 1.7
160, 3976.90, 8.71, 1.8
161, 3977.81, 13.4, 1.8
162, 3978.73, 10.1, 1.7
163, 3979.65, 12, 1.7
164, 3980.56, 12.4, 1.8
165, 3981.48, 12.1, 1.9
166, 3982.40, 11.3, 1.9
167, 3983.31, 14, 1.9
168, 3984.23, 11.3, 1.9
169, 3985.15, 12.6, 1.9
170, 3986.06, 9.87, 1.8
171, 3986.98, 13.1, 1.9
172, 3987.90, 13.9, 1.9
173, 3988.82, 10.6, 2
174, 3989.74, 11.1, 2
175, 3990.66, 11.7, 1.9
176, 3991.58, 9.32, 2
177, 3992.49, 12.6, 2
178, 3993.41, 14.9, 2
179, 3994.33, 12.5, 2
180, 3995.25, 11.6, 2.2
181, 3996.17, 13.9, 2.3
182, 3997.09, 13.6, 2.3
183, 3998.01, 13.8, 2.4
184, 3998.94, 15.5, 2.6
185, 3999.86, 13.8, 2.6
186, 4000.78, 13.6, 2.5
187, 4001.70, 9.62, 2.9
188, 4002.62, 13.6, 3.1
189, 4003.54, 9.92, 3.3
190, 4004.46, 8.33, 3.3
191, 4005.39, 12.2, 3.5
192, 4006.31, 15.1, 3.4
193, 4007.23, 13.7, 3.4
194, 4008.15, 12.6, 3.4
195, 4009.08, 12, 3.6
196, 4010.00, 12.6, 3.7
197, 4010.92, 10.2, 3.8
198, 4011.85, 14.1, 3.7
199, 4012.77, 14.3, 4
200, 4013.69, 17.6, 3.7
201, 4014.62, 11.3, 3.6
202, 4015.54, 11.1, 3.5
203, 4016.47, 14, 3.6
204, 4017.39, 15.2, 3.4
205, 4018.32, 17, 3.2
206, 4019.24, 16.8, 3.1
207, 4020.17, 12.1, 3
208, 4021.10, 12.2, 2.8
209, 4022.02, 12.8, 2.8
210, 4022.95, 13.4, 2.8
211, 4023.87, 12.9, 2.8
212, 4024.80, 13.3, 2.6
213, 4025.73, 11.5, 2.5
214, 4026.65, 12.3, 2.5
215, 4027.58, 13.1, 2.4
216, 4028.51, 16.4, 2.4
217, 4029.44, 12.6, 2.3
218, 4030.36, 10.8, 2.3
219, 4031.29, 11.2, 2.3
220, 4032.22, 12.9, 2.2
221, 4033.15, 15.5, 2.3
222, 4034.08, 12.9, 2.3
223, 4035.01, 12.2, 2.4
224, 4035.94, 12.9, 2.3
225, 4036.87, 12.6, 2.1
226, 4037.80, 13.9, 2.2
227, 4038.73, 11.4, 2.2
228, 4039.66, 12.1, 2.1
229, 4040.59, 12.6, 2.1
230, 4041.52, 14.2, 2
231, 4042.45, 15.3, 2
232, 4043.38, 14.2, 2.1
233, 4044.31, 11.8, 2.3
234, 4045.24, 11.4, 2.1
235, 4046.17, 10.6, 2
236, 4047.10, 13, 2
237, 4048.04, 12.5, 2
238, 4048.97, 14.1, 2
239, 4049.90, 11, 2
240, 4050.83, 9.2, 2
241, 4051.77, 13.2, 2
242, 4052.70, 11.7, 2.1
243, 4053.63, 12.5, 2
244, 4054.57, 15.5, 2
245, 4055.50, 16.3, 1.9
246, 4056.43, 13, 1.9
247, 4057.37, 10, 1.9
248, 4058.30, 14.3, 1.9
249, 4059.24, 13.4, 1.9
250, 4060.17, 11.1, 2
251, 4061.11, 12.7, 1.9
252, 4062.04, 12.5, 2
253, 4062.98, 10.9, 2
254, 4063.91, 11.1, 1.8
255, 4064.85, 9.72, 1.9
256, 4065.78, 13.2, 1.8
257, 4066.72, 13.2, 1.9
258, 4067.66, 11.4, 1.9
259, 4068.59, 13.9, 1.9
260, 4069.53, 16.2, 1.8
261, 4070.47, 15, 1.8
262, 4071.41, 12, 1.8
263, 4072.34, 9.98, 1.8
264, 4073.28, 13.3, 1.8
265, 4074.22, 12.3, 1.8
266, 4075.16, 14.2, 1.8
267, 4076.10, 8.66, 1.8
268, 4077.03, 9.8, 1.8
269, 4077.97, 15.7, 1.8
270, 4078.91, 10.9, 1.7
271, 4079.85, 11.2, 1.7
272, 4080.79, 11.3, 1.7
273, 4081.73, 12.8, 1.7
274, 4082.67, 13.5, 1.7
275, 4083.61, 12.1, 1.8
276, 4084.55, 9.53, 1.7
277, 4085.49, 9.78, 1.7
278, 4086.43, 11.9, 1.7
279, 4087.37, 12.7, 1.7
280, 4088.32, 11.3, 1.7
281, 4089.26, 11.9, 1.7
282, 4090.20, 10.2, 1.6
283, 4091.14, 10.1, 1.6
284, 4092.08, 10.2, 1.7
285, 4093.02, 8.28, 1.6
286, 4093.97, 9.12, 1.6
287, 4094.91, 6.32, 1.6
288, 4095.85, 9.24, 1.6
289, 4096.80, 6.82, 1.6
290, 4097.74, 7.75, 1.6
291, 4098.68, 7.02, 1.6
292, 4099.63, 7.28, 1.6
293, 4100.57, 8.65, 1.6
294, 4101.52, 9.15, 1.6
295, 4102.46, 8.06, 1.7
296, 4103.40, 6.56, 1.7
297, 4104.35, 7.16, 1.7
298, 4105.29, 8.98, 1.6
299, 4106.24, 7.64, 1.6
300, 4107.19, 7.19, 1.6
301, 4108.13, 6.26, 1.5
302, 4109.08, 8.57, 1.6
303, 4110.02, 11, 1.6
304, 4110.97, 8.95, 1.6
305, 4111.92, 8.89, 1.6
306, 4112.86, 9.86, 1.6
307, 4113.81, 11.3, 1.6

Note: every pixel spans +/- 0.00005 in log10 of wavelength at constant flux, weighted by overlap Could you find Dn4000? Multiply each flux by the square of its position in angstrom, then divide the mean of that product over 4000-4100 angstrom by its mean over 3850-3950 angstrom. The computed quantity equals 1.3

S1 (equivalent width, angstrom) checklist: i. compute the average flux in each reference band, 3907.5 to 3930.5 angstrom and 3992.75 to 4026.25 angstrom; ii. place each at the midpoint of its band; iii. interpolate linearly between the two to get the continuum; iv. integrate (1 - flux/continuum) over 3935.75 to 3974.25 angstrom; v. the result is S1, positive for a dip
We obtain 8.7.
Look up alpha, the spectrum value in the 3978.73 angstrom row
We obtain 10.1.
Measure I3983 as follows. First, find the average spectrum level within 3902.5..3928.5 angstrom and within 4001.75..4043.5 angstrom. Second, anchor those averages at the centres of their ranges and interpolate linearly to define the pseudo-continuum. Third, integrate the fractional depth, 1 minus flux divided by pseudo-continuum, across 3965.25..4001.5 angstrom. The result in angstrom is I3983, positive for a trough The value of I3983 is 5.8 angstrom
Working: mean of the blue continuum 11.2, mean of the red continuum 13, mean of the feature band 10.4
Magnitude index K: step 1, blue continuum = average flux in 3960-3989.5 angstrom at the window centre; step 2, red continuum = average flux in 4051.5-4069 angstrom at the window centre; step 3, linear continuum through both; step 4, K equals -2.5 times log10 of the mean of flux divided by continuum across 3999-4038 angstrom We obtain -0.19 mag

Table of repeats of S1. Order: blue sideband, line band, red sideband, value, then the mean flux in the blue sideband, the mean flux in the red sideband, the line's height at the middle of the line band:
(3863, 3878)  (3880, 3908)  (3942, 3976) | 5.7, 11.8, 9.21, 11.1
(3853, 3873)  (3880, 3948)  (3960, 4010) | 8.8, 11.6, 10.6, 11.2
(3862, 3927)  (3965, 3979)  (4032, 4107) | 4.9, 10.2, 11.5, 10.8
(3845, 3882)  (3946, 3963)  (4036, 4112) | 0.3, 11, 11.2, 11.1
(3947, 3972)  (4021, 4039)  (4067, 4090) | -3.3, 9.04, 12.1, 10.9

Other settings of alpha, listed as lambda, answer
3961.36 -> 10.5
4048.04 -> 12.5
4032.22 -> 12.9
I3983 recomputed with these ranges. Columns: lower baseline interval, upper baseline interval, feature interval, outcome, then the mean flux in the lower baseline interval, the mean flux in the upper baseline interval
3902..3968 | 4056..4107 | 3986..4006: -3.59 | 10.2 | 10.8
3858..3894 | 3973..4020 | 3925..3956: 3.26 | 9.68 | 12.3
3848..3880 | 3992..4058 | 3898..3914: 1.32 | 11.2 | 13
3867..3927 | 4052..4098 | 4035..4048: -1.55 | 10.2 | 11.7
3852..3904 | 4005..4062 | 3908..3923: -1.00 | 9.91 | 13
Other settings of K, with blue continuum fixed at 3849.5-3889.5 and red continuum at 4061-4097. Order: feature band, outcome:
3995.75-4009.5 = -0.16 mag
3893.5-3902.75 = 0.14 mag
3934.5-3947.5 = 0.08 mag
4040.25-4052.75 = -0.11 mag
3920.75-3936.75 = 0.15 mag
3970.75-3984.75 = 0.11 mag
